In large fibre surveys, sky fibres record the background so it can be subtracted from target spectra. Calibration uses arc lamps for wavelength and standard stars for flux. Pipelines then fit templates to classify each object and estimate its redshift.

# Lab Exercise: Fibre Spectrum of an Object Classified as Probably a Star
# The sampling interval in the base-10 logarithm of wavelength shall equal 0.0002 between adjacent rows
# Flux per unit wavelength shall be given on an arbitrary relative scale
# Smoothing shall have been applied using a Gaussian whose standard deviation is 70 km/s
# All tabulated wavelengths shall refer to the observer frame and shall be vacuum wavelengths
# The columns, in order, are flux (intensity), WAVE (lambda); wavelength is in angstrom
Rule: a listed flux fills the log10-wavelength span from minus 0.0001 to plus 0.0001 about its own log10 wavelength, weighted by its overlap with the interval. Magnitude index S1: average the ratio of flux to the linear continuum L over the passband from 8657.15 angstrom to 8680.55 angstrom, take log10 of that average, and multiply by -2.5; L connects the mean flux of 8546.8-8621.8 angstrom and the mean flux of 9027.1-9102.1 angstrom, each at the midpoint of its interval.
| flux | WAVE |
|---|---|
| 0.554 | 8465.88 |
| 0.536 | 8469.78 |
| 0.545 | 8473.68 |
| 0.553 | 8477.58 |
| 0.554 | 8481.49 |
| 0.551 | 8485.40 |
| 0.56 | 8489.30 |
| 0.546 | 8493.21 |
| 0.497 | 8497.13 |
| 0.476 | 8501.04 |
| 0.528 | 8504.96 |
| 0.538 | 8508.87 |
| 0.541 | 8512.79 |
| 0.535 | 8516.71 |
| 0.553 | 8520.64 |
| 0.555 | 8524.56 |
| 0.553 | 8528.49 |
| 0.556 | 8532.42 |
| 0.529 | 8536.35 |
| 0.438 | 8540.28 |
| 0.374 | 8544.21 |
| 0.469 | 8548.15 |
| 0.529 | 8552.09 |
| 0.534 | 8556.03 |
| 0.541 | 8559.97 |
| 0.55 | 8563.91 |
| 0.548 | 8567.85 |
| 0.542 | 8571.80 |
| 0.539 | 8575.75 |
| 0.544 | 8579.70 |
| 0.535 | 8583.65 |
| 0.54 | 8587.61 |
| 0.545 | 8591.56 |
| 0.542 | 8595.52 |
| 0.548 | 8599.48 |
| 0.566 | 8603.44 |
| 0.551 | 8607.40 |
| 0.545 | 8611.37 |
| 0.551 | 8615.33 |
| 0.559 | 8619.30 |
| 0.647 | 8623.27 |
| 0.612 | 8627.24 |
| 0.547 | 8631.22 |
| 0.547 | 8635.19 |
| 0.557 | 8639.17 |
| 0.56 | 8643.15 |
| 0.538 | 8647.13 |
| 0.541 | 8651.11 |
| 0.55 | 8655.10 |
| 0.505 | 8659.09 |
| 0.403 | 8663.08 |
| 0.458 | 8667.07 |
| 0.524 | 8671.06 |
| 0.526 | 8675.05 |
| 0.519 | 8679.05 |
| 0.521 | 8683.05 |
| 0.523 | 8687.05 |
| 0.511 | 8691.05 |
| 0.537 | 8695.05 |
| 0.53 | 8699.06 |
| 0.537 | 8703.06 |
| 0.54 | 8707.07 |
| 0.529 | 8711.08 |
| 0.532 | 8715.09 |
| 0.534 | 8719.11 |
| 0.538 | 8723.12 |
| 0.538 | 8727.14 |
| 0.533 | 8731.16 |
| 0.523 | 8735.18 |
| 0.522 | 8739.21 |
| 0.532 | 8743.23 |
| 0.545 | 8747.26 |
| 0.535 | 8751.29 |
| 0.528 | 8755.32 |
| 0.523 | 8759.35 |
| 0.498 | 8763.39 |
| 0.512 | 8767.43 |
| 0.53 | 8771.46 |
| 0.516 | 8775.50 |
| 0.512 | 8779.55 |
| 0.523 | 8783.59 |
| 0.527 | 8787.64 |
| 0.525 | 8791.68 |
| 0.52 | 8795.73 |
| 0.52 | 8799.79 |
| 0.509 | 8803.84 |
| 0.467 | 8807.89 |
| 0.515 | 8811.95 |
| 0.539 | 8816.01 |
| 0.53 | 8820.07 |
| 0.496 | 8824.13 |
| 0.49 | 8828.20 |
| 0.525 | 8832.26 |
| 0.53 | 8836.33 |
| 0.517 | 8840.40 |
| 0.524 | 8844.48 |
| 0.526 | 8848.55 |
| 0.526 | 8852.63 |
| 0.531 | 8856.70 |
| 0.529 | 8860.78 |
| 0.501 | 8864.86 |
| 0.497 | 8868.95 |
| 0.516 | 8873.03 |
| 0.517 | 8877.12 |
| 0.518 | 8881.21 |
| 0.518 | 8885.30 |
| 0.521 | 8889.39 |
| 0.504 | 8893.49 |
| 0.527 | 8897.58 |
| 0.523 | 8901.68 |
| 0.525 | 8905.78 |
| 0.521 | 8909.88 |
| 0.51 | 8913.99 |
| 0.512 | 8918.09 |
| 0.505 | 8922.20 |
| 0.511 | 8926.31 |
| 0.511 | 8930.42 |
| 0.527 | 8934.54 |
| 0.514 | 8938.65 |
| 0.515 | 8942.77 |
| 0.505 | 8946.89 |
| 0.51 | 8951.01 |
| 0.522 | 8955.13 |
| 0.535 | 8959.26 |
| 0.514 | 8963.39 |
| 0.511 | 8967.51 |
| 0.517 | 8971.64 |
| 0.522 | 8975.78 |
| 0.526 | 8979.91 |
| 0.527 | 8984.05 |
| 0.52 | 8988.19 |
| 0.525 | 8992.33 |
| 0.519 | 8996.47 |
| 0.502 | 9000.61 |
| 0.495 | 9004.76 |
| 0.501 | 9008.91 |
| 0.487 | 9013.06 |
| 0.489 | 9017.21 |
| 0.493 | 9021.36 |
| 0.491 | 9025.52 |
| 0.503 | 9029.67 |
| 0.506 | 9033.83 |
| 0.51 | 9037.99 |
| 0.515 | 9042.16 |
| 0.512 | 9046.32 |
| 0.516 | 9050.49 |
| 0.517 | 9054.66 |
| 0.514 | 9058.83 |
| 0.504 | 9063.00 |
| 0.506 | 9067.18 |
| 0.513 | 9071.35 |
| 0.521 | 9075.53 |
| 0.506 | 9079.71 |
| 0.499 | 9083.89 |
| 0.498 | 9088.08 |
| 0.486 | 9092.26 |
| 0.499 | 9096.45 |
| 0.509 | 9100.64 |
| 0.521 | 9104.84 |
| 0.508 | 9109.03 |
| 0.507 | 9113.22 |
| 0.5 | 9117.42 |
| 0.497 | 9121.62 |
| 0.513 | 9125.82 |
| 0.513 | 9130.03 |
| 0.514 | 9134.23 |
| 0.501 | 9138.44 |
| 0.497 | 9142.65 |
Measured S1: 0.101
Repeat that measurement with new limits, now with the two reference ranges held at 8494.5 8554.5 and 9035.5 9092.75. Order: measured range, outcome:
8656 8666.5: 0.10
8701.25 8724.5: -0.05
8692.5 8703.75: -0.05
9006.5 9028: 0.04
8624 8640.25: -0.12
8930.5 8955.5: -0.01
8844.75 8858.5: -0.04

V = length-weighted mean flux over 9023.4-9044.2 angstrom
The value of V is 0.505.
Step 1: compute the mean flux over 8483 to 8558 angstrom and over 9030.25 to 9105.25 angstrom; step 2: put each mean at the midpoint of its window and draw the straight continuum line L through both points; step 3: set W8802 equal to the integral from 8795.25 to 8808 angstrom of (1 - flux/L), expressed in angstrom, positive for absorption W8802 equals 0.1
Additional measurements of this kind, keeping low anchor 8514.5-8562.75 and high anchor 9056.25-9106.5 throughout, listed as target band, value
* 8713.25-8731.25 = -0.8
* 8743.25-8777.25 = -0.8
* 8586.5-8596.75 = -0.6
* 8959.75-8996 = -0.9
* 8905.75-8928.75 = -0.2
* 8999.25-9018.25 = 0.5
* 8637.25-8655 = -1.3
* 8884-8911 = -0.6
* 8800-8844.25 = -0.2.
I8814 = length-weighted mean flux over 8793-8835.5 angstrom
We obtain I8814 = 0.512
